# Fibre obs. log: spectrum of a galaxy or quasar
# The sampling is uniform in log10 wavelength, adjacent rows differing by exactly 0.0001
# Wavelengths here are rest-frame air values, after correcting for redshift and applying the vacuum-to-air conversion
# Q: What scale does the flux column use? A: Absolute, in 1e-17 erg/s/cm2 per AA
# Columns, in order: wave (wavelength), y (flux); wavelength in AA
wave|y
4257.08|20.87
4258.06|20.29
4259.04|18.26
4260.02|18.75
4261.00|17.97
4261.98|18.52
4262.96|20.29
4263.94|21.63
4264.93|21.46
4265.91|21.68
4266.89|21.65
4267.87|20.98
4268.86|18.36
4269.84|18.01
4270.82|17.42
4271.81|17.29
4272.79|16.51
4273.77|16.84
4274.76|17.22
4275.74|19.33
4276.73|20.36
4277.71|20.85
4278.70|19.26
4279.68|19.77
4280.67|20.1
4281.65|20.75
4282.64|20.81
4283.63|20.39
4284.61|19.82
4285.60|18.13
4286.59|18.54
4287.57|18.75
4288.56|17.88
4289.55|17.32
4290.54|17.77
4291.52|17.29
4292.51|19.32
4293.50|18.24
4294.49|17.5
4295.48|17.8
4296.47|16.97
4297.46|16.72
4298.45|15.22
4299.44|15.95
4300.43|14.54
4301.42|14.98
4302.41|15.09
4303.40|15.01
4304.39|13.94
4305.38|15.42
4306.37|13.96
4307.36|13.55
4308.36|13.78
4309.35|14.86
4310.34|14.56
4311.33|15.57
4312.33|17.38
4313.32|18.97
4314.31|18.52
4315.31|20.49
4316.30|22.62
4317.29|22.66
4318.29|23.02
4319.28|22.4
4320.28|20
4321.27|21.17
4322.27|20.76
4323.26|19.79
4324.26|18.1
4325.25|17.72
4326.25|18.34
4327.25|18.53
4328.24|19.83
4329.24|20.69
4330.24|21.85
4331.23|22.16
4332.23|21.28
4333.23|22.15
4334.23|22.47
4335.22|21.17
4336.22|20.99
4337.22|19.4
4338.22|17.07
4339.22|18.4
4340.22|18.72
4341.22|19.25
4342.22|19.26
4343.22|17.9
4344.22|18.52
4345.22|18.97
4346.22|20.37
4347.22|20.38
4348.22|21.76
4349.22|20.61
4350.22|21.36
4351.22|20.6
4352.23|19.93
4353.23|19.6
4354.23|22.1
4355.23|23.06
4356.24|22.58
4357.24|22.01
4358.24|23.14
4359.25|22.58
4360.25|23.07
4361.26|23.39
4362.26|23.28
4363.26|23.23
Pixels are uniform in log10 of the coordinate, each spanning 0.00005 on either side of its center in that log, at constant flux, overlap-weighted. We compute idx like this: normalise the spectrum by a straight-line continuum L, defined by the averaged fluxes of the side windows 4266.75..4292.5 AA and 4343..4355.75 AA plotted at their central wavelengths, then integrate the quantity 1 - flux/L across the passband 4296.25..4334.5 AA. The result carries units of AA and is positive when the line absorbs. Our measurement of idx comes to 2.9 AA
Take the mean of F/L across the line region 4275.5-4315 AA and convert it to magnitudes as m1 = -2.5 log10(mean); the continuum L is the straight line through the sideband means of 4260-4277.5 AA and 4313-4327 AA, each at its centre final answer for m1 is 0.138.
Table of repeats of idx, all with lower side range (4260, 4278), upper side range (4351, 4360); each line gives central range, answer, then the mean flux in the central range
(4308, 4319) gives 1.08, 18.6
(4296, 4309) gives 3.35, 15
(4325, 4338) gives 0.37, 20.5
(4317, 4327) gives 0.23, 20.3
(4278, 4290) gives 0.20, 19.3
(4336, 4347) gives 1.24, 19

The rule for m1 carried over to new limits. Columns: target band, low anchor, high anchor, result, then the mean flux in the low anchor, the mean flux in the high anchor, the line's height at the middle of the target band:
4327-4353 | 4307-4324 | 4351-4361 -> 0.03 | 18.9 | 21.9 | 20.7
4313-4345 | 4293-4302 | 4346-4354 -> -0.07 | 16.4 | 20.6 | 19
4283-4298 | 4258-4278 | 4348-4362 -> 0.10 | 19.2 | 21.9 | 19.9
